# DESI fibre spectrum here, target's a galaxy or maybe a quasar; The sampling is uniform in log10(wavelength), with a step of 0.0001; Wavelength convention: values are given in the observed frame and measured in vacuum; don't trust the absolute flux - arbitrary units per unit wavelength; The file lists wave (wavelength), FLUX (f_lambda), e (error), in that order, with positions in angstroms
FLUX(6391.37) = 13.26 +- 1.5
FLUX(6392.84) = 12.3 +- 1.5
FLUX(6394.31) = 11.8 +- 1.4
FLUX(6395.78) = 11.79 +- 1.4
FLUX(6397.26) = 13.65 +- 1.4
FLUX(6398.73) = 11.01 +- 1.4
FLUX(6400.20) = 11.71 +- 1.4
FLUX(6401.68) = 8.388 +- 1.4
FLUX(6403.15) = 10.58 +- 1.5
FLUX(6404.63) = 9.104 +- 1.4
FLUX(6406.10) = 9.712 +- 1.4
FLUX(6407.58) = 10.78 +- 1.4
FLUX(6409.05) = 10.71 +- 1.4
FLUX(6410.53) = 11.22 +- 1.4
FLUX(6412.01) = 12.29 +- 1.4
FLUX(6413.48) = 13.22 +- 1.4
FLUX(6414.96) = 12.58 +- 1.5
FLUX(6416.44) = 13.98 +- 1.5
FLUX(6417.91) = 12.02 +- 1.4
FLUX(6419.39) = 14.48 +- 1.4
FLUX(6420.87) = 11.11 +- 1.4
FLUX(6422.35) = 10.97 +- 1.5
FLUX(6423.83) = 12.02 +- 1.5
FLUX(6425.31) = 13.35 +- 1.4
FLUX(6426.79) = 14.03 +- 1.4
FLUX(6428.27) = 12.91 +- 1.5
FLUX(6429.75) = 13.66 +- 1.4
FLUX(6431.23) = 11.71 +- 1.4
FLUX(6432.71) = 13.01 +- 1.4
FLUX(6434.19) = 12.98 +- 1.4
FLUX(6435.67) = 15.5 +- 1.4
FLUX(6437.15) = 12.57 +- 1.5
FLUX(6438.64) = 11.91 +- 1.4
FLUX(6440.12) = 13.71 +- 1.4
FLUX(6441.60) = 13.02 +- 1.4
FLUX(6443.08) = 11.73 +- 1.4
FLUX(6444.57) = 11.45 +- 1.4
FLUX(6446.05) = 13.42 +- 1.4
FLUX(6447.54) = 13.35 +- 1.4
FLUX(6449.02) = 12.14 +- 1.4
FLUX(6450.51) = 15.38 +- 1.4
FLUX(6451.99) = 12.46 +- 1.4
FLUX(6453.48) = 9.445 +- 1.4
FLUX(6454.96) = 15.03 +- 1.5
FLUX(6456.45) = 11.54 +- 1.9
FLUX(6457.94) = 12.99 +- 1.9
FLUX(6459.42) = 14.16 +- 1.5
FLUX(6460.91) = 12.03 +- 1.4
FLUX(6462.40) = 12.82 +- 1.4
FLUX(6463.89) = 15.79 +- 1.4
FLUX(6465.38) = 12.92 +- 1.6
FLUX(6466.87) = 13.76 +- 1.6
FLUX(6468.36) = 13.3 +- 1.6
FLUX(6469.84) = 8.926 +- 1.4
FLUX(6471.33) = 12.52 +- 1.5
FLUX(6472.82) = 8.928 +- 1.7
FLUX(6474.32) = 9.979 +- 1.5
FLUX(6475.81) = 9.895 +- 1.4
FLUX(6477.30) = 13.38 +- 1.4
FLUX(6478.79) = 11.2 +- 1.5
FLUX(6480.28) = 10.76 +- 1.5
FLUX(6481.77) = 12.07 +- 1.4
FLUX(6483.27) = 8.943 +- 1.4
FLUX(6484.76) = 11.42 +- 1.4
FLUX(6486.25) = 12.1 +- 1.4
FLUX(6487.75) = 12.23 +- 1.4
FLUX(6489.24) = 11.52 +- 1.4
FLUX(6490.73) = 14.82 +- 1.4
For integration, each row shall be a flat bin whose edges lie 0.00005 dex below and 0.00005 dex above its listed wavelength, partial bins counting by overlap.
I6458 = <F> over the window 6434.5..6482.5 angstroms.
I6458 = 12.4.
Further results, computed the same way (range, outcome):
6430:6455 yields 12.8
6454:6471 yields 13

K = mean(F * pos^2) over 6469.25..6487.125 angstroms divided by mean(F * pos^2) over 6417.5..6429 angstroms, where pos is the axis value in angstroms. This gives 0.88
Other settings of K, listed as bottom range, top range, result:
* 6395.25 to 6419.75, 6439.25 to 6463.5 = 1.13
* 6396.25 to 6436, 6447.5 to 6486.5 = 1.02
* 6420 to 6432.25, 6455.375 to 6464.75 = 1.07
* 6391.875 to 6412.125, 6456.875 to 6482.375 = 1.12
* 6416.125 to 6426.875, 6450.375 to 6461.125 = 1.02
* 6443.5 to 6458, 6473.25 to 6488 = 0.88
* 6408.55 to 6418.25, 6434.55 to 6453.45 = 1.06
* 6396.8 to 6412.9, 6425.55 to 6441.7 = 1.23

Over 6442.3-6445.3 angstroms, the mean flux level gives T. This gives 11.6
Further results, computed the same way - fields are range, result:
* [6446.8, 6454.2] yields 12.6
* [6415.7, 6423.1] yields 12.5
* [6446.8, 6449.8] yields 12.8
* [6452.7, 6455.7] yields 12.2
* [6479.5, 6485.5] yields 10.8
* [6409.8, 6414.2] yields 12.2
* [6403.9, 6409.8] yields 10.1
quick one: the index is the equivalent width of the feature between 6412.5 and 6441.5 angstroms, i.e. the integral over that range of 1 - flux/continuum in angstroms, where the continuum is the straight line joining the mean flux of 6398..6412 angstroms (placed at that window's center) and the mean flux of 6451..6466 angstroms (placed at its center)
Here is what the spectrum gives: -3.7 angstroms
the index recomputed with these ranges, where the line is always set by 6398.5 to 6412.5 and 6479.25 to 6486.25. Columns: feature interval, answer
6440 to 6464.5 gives -4.9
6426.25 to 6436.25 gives -2.5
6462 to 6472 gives -1.8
